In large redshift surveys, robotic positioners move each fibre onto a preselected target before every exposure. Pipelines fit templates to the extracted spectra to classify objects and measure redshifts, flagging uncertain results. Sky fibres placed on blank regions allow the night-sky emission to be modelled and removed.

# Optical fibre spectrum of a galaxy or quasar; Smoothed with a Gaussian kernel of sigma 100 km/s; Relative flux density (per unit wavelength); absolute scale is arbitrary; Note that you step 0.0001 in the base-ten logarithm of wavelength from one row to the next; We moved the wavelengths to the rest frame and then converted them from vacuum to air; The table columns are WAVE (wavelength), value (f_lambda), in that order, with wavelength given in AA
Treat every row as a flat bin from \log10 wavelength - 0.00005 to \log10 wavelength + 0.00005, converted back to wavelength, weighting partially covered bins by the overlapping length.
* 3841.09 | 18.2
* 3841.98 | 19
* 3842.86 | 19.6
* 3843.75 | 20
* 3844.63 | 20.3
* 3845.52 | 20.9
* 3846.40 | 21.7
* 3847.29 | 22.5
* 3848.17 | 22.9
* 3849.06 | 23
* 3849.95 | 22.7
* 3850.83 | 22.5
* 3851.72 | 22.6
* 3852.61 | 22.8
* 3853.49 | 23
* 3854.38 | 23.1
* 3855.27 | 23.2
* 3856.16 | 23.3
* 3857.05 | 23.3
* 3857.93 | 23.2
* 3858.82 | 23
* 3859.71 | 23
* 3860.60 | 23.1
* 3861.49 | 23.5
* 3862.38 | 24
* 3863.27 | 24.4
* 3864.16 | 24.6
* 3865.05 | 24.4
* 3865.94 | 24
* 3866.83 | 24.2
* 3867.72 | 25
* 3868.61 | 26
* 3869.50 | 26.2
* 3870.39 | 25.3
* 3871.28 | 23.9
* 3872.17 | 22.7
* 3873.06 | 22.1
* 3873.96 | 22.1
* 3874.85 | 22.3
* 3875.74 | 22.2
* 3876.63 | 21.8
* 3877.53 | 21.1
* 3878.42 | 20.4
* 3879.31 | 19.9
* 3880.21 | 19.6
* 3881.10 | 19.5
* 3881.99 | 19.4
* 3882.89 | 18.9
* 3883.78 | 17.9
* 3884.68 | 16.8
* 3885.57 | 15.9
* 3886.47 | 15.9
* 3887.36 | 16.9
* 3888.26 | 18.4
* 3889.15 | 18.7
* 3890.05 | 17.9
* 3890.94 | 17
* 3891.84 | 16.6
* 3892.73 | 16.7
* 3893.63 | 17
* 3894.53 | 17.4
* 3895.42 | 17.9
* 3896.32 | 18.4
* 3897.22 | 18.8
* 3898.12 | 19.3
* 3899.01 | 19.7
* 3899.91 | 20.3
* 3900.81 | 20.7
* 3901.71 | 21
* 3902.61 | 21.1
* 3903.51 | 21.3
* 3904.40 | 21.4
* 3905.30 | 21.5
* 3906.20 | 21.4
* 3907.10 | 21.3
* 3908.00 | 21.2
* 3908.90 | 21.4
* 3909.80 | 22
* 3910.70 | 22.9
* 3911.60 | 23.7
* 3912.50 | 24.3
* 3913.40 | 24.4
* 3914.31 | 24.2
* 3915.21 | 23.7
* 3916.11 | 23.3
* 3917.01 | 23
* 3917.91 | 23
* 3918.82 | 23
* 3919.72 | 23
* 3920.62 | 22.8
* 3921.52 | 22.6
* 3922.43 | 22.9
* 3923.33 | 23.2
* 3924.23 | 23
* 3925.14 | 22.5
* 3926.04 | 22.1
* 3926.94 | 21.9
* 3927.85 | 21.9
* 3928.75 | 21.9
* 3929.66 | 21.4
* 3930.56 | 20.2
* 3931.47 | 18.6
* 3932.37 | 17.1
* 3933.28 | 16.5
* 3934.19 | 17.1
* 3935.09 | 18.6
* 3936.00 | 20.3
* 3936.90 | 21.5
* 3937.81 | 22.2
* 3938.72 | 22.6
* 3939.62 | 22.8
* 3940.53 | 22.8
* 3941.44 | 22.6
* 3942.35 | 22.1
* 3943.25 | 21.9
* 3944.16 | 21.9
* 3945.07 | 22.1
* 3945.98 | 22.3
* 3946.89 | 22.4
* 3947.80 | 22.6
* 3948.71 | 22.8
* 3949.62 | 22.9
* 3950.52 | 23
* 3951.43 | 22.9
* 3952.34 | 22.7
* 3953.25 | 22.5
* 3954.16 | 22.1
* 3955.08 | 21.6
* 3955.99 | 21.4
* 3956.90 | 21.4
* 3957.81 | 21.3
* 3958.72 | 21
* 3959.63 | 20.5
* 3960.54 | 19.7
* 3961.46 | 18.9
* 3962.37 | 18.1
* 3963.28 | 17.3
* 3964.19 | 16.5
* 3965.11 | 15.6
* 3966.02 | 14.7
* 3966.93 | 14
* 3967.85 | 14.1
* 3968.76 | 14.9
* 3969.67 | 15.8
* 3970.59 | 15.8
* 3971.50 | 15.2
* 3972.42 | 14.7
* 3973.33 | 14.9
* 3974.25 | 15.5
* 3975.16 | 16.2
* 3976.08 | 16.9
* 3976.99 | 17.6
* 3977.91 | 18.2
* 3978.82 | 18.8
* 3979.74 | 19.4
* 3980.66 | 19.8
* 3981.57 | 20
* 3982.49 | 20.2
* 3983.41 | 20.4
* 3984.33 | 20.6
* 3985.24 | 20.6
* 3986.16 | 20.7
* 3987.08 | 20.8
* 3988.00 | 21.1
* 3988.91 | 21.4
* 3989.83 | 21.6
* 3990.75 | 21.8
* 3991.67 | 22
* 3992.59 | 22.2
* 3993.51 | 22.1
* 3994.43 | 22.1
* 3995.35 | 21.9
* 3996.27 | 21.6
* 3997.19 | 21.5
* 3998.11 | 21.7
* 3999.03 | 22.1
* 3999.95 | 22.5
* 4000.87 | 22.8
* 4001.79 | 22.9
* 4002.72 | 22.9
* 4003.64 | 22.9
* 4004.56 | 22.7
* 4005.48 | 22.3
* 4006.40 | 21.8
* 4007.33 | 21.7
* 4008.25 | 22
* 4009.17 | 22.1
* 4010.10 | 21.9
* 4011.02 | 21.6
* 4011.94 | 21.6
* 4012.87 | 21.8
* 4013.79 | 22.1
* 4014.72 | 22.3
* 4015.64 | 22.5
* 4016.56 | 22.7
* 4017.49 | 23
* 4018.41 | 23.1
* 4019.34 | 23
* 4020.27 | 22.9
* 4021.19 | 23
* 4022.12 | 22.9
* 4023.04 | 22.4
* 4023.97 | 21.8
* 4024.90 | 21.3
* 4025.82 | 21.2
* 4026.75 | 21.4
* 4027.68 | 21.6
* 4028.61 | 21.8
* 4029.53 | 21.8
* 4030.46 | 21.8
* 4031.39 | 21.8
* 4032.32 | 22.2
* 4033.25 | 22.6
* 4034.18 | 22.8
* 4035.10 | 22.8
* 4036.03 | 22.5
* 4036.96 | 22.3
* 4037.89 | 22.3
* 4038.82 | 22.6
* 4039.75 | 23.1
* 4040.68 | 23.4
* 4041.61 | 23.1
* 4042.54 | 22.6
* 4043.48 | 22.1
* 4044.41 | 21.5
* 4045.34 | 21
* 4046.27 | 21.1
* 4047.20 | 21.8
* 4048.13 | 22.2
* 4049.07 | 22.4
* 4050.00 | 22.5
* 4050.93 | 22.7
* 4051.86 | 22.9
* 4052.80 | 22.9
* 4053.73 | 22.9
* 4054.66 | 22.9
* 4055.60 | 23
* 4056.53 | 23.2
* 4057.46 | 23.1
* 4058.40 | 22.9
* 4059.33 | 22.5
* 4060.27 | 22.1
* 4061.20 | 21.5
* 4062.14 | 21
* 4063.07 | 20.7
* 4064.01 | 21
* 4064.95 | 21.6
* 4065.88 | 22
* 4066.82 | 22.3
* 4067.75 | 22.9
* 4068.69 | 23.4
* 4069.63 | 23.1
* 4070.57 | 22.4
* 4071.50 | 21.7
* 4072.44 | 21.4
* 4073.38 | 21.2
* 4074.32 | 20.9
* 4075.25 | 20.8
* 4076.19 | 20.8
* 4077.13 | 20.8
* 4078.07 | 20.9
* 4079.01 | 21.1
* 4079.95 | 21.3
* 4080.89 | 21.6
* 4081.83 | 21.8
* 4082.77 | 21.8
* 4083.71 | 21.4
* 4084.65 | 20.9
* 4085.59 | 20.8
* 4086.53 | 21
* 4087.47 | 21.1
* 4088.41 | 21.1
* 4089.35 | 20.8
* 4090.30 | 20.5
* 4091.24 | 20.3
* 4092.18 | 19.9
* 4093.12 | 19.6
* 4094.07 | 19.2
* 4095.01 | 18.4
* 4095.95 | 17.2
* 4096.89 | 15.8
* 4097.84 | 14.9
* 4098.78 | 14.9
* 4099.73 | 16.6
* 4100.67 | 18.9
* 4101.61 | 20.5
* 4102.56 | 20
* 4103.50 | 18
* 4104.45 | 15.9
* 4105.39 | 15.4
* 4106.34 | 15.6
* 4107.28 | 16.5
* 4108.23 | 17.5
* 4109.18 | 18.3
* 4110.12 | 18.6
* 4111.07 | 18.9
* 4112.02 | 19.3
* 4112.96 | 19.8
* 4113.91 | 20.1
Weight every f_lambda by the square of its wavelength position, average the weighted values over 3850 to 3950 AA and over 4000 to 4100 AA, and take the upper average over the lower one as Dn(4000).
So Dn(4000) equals 1.09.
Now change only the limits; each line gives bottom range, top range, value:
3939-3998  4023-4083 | 1.15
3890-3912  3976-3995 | 1.07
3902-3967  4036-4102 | 1.06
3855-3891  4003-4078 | 1.12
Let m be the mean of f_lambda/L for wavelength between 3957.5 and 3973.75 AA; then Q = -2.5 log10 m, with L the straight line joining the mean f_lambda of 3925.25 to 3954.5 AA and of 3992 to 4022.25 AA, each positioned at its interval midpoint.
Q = 0.28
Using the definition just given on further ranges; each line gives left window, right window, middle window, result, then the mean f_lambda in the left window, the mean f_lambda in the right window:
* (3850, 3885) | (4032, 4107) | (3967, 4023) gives 0.05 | 22.5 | 21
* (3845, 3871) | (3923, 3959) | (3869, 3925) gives 0.08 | 23.5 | 21.5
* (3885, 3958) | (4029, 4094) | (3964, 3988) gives 0.22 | 21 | 21.8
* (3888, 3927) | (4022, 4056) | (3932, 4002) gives 0.08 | 21.1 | 22.3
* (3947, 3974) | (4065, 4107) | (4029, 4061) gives -0.14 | 18.9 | 20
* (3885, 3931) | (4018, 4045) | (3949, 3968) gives 0.09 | 20.8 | 22.3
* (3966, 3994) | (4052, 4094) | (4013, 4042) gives -0.12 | 18.5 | 21.6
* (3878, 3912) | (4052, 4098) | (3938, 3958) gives -0.12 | 19.4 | 21.2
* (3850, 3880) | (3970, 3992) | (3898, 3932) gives -0.04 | 23.2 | 18.9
